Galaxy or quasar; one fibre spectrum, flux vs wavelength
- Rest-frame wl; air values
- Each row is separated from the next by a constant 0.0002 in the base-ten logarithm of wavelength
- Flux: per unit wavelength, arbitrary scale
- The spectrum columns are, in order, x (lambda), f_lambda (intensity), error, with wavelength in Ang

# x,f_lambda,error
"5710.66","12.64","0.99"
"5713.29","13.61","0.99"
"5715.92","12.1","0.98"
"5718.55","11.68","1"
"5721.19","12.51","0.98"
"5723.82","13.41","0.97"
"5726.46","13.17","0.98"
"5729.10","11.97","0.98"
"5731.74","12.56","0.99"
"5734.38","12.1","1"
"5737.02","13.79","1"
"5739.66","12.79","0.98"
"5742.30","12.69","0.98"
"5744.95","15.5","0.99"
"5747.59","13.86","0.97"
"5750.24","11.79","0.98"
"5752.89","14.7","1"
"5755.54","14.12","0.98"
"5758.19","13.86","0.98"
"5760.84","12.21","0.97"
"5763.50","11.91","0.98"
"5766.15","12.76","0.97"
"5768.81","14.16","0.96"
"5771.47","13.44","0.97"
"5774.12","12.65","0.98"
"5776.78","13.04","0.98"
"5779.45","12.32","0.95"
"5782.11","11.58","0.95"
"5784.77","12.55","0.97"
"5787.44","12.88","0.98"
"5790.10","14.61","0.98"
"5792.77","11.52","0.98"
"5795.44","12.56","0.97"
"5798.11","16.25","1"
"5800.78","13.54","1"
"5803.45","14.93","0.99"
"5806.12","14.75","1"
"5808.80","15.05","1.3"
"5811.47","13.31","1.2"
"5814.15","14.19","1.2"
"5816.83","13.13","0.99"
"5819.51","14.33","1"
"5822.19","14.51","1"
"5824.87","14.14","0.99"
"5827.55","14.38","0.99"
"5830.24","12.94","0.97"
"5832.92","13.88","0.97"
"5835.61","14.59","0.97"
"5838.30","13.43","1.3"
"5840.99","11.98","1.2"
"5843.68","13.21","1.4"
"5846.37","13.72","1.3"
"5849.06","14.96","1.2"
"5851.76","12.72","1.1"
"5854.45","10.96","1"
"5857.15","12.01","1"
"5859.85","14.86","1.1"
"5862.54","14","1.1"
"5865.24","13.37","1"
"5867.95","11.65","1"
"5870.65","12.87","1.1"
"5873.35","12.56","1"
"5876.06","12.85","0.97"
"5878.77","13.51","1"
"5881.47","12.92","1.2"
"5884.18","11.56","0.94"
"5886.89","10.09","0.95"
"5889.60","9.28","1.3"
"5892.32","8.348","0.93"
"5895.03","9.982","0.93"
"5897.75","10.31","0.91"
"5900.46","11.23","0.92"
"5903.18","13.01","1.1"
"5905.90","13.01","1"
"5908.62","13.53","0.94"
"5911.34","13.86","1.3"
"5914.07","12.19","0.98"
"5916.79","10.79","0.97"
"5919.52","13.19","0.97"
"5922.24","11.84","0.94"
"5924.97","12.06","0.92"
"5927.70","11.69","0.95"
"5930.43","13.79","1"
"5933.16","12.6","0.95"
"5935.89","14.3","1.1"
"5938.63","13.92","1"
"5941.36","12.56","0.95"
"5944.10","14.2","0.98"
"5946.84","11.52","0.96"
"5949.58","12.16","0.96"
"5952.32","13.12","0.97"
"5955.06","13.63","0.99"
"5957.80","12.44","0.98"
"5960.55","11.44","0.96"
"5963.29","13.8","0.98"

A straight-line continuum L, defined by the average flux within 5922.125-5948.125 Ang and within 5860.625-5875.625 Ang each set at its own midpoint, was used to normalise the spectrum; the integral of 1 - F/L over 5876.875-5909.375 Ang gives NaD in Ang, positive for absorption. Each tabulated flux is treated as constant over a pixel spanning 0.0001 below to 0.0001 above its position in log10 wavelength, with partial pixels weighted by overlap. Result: 3.91 Ang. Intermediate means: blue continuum 13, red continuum 12.9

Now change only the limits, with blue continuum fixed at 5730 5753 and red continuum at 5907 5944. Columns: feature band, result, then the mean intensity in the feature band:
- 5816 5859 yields -1.4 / 13.4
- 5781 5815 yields -1.5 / 13.7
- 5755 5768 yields 0.2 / 12.9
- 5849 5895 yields 3.0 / 12.1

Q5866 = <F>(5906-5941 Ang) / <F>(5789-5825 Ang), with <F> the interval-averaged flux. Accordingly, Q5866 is 0.9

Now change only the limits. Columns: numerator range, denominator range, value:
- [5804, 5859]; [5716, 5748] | 1.05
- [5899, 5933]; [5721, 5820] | 0.94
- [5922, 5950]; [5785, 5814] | 0.92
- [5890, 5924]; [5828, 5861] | 0.88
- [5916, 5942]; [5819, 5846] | 0.93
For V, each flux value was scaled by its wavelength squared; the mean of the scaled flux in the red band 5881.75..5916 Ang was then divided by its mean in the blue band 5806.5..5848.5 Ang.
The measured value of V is 0.85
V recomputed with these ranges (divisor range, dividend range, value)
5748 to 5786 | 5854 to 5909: 0.96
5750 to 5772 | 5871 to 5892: 0.92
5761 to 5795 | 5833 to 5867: 1.07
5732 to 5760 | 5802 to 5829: 1.08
